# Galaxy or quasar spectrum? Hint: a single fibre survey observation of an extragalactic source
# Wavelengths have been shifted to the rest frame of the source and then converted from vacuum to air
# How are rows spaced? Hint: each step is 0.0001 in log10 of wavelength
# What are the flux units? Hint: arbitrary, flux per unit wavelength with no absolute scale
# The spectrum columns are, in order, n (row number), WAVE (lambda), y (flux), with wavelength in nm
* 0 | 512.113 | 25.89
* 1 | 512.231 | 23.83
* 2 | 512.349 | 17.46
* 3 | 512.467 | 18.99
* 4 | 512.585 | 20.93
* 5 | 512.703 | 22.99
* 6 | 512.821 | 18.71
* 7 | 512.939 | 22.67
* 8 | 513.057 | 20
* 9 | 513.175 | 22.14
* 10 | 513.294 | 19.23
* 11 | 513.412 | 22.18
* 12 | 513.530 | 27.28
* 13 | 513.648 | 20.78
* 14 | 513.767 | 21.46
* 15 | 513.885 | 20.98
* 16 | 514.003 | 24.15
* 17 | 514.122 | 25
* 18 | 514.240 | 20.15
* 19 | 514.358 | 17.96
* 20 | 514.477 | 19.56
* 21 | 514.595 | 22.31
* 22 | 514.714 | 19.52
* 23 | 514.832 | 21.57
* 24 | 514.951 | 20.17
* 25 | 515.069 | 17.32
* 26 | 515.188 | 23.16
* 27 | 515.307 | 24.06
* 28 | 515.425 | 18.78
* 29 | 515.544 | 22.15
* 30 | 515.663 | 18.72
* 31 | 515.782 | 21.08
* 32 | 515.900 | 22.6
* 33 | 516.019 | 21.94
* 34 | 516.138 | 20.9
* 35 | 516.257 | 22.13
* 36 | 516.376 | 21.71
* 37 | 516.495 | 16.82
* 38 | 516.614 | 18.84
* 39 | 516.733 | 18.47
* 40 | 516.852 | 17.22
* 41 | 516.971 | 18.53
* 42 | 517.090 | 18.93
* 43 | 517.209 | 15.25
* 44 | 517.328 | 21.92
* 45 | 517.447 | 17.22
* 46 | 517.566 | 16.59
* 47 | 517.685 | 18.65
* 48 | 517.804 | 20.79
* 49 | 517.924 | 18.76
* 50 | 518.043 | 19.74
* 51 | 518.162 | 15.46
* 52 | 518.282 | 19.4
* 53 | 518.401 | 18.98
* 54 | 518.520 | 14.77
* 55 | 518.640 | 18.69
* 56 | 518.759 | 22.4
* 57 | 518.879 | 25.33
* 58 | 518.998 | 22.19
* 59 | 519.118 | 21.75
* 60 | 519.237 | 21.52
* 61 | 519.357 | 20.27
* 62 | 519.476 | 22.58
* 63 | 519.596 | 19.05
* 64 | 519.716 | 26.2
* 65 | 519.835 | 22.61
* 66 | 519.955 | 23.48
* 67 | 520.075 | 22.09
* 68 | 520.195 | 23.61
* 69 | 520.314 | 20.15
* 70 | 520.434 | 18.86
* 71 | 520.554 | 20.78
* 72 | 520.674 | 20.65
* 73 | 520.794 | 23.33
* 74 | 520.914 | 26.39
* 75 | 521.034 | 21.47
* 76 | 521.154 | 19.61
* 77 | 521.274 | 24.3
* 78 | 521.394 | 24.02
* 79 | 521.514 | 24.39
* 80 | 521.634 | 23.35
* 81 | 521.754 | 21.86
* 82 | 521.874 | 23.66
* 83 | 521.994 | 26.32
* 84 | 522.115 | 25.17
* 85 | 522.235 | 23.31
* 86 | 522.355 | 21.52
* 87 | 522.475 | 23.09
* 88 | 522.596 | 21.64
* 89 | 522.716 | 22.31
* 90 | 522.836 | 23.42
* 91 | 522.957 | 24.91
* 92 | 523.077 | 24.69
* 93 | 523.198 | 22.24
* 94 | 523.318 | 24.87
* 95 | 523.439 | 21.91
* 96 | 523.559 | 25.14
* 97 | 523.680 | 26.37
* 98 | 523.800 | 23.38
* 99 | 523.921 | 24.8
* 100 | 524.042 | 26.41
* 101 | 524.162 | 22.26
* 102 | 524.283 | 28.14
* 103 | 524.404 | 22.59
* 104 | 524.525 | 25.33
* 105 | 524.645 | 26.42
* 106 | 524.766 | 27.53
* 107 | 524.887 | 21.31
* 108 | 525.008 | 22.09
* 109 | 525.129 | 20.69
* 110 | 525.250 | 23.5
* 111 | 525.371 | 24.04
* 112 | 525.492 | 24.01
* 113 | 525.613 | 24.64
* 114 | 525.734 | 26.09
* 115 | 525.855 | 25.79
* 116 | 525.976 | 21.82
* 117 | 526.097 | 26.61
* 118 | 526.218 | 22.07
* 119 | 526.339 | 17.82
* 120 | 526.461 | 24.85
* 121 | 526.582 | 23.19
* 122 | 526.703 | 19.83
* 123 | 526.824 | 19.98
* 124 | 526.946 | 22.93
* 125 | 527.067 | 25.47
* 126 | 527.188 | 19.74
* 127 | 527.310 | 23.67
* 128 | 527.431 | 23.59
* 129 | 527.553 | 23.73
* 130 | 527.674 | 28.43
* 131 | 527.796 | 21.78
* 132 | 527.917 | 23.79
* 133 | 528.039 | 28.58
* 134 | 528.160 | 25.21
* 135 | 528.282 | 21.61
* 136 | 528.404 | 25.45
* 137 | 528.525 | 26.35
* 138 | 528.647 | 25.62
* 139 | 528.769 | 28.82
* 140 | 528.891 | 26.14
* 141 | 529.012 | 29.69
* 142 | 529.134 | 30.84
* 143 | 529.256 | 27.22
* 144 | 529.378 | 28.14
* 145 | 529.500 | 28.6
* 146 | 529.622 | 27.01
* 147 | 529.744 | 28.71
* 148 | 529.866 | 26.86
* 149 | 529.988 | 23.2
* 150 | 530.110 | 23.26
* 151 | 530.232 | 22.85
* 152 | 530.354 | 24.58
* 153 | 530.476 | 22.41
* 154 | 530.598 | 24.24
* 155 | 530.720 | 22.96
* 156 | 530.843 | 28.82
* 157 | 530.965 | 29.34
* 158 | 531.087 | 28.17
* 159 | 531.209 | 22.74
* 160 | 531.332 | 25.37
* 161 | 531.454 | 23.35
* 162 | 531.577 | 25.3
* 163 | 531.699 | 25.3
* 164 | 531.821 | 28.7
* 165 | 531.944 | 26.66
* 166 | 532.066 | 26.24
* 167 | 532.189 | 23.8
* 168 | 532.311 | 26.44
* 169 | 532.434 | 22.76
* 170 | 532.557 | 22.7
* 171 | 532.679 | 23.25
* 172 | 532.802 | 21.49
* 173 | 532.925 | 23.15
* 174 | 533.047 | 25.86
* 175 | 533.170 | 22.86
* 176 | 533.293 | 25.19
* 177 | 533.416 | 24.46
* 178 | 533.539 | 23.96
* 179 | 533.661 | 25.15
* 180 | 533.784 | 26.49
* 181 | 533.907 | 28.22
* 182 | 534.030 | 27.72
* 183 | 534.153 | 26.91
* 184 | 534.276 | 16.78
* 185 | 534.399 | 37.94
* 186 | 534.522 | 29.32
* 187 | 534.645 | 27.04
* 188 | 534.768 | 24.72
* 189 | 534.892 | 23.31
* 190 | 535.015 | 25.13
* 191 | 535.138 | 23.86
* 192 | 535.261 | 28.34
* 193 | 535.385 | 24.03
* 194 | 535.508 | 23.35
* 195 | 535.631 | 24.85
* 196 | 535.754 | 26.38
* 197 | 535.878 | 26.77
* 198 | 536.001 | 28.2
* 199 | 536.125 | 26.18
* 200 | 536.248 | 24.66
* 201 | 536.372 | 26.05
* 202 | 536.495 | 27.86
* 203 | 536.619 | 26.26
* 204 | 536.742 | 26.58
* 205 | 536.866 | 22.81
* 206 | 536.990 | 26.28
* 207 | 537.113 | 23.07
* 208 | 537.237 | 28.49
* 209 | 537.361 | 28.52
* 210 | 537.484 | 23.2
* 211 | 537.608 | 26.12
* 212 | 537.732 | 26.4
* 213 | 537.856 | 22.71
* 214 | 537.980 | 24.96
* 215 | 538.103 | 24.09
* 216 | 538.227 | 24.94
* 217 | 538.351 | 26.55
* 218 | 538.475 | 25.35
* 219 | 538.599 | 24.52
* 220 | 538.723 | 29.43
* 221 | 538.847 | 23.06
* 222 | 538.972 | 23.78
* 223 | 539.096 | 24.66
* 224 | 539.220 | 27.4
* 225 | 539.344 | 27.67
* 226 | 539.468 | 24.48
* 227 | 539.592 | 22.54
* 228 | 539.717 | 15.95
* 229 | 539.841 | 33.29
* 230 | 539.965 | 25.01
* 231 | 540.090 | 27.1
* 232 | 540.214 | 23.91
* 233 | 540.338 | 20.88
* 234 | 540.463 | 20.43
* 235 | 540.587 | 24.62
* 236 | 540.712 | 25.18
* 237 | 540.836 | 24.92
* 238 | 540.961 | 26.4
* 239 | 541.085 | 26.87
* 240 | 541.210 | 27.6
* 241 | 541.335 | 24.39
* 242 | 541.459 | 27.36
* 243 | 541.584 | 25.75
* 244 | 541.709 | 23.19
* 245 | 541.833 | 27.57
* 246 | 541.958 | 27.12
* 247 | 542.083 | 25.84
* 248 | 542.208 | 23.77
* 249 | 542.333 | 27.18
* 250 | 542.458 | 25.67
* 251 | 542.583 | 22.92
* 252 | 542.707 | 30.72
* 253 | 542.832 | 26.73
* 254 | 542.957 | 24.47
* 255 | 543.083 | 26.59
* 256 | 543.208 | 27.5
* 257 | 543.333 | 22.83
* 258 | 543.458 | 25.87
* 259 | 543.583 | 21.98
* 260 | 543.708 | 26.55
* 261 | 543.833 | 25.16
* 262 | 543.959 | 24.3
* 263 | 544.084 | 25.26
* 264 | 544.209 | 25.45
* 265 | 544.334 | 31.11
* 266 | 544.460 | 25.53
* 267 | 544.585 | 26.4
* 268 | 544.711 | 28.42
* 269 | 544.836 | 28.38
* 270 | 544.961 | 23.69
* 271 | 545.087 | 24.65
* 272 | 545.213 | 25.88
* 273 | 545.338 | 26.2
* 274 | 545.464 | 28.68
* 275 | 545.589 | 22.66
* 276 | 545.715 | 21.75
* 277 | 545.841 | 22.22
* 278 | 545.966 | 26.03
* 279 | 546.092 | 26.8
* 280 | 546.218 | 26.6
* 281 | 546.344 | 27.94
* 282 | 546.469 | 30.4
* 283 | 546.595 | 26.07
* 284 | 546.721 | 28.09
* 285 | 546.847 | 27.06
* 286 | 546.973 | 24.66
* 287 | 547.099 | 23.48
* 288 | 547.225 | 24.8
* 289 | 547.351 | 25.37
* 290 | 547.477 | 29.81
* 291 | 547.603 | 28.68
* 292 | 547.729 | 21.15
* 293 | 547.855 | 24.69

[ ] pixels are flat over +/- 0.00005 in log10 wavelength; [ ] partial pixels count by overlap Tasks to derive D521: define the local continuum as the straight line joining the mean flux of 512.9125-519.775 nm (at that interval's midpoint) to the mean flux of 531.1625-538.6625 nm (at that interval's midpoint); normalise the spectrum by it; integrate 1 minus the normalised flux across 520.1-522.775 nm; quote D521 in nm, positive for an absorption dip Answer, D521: -0.11 nm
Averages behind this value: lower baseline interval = 20.5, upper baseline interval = 25.4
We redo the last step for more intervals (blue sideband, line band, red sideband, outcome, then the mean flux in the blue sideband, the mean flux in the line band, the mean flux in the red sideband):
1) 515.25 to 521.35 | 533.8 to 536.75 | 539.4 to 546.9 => -0.28 nm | 20.6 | 26.3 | 25.6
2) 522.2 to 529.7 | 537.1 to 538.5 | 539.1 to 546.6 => -0.01 nm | 24.4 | 25.4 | 25.6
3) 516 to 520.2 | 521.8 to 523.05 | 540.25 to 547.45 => -0.15 nm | 20.1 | 23.6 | 25.7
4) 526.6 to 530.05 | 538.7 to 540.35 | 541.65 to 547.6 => 0.05 nm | 25.4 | 25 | 26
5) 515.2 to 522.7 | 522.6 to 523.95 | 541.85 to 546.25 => -0.12 nm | 21.1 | 23.9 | 25.7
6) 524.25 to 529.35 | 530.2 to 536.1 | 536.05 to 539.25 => -0.07 nm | 24.5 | 25.4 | 25.5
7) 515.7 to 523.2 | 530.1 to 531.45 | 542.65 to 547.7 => -0.09 nm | 21.3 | 25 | 26.1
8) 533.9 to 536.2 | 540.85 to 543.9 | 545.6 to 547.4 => 0.01 nm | 26.2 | 25.8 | 25.7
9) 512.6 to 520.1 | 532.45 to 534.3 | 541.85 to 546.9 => -0.04 nm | 20.6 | 24.4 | 26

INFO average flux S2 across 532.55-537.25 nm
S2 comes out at 25.5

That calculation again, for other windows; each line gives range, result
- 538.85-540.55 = 24.3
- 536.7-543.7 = 25.3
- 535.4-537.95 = 25.7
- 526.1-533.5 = 24.9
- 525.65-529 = 24.1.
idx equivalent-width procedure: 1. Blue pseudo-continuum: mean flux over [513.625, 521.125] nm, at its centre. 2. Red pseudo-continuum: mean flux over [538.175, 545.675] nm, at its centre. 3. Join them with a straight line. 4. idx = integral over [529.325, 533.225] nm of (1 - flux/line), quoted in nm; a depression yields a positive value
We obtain -0.297 nm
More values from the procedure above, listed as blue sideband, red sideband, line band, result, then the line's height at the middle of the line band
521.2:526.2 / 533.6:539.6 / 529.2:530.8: -0.034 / 24.9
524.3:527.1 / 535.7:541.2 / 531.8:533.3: 0.004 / 24.5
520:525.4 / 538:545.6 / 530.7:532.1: -0.103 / 24.4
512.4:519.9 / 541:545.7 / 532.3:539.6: -0.298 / 24.4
